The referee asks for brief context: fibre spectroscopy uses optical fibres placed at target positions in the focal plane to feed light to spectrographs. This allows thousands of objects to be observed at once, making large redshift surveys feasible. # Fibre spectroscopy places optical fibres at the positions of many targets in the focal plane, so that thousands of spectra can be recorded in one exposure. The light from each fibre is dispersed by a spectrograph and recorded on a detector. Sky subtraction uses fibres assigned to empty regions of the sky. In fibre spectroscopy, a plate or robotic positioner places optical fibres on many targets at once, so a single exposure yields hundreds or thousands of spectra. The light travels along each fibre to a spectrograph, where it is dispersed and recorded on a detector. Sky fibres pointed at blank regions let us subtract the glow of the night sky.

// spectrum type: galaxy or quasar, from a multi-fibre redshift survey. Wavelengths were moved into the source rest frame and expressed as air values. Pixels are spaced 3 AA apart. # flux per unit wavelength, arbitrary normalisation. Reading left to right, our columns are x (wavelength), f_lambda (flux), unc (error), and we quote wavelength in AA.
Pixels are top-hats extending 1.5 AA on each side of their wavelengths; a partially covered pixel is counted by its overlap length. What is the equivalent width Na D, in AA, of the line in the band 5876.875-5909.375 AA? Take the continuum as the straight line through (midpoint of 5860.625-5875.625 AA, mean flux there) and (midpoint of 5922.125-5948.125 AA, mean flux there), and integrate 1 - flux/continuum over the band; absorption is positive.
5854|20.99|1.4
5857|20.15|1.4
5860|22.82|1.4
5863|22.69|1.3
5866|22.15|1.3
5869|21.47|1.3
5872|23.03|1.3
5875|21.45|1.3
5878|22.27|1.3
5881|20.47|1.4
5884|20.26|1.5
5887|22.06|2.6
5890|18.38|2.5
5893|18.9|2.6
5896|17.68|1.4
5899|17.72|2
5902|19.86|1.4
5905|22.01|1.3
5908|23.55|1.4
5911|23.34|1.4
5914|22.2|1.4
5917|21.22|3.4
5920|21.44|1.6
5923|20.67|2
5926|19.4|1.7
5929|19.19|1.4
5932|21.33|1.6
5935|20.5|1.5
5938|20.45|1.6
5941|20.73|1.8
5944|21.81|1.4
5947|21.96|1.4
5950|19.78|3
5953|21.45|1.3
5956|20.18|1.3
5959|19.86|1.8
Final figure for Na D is 2.1 AA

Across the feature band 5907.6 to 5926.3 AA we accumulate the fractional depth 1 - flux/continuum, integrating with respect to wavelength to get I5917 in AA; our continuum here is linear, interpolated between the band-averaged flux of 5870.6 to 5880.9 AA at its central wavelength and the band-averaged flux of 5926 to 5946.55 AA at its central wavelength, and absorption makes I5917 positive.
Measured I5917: -0.6 AA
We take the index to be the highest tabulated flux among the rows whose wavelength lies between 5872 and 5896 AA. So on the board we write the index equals 23.03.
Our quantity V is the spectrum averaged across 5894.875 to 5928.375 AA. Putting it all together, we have 20.8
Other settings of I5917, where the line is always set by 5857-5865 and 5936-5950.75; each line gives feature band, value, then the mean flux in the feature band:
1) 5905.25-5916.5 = -0.7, 22.8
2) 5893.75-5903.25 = 1.4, 18.4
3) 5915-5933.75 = 0.6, 20.6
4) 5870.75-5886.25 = 0.3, 21.5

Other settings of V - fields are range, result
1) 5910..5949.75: 21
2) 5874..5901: 19.9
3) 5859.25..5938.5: 21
